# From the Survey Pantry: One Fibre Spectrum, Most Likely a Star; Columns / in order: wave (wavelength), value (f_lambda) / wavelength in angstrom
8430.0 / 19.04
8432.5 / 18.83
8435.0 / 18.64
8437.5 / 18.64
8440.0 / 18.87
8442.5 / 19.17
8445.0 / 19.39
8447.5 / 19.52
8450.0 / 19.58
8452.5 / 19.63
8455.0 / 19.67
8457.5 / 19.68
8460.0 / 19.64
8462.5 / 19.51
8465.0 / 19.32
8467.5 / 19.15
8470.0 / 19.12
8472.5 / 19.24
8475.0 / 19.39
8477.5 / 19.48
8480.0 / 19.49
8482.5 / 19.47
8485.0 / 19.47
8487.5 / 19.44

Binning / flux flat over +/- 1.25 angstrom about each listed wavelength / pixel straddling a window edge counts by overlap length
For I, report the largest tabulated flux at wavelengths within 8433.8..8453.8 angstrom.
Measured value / 19.63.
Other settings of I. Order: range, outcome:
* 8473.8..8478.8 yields 19.48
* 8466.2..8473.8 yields 19.24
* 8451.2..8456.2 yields 19.67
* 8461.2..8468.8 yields 19.51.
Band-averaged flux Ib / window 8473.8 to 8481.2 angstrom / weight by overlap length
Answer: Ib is 19.5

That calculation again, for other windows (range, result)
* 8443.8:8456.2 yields 19.6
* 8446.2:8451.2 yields 19.5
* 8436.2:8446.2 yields 19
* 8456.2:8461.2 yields 19.7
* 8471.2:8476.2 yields 19.3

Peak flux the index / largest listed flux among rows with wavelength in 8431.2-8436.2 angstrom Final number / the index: 18.83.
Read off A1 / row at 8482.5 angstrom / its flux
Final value 19.47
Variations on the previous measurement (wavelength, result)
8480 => 19.49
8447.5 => 19.52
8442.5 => 19.17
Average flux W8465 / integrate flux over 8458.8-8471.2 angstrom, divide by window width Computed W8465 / 19.3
